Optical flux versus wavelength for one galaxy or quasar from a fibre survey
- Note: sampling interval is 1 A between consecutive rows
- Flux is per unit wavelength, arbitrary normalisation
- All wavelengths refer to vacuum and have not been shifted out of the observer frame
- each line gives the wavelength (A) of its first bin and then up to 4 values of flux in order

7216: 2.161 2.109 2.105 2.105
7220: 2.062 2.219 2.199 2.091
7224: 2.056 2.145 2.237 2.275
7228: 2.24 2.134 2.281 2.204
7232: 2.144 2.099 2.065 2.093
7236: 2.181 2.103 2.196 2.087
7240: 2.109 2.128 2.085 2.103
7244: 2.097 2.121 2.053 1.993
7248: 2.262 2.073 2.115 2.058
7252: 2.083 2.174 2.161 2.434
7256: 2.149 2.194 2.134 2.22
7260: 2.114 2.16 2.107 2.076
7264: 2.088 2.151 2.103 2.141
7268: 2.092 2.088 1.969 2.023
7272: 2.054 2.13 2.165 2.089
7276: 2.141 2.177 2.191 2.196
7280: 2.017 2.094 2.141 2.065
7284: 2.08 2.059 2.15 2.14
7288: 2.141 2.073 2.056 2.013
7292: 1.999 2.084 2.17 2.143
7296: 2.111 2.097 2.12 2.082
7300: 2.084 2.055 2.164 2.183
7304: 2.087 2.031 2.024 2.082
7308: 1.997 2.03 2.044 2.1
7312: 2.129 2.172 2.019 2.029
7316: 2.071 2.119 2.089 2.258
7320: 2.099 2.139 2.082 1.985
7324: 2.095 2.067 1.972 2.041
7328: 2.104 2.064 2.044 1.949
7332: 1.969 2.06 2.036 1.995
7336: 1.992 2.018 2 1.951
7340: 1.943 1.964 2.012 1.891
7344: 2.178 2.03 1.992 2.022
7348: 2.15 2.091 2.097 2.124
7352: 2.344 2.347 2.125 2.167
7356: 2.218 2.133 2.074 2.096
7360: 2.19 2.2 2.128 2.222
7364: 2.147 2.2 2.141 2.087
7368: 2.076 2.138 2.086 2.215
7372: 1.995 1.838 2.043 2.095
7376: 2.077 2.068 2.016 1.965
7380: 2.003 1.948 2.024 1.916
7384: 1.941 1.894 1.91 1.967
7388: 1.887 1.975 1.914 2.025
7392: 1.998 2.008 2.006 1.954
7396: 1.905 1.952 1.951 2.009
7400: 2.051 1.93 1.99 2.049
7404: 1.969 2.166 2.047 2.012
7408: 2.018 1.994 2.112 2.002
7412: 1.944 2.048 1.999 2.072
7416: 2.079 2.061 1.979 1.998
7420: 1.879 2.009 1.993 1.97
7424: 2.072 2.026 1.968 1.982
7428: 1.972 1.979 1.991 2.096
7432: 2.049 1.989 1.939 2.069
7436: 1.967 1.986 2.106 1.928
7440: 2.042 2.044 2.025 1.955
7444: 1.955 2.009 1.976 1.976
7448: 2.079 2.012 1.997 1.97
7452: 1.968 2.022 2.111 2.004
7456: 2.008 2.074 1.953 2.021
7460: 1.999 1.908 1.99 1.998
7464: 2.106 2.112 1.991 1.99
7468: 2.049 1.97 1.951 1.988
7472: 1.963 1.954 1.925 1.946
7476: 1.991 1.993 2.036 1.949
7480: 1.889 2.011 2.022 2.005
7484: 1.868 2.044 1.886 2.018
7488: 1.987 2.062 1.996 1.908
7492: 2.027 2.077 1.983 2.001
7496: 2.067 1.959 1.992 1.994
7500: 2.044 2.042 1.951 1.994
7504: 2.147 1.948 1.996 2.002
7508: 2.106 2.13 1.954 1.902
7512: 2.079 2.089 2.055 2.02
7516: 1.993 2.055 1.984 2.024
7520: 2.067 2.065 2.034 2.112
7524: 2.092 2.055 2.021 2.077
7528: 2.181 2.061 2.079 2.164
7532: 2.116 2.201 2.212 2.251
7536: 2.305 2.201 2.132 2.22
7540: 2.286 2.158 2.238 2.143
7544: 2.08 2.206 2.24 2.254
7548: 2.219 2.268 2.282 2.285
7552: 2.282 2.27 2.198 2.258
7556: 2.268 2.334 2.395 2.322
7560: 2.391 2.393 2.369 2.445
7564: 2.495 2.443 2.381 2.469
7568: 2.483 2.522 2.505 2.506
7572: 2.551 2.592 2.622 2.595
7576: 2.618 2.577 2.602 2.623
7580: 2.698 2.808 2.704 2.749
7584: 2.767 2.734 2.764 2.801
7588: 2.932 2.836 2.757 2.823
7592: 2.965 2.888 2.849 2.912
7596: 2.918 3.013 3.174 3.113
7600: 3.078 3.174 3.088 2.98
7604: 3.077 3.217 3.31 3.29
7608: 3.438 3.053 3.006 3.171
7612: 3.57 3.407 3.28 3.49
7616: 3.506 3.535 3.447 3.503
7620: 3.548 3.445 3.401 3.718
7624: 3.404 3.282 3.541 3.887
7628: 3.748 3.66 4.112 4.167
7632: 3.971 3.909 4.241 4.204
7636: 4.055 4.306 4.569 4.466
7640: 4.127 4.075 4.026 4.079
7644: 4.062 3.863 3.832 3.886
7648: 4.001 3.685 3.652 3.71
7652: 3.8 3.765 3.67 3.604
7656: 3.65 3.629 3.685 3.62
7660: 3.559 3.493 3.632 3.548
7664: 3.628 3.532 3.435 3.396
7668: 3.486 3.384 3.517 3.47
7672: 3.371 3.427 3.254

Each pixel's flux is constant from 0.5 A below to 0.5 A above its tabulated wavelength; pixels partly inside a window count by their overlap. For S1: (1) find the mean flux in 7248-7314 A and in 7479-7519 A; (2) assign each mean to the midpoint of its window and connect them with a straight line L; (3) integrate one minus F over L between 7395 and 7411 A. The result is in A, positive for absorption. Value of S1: 0.3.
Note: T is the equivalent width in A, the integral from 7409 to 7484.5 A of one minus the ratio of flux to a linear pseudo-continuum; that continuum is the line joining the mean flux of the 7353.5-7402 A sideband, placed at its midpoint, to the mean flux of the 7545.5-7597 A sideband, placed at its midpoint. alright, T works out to 7.5 A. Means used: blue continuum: 2.04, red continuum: 2.55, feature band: 2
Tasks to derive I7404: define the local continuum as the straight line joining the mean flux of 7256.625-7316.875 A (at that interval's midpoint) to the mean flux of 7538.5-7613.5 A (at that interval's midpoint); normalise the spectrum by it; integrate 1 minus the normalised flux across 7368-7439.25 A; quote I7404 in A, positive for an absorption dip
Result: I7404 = 9.8 A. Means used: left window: 2.1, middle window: 2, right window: 2.66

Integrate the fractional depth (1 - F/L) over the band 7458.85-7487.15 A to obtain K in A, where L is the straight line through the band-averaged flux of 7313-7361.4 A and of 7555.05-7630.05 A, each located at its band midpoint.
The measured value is 6.2 A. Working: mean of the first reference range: 2.08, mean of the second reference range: 2.95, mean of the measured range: 1.98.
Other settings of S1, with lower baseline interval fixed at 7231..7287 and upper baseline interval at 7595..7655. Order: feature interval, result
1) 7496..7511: 5.3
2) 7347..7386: 7.1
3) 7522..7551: 9.6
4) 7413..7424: 3.0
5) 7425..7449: 7.1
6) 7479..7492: 4.6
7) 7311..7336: 3.3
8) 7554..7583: 7.6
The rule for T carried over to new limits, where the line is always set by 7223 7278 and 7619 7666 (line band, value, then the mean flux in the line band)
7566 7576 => 2.8 A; 2.53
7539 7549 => 3.5 A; 2.21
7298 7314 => 1.9 A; 2.08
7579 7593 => 3.0 A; 2.79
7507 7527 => 7.5 A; 2.04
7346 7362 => 2.6 A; 2.15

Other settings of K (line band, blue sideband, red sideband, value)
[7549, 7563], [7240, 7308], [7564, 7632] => 2.97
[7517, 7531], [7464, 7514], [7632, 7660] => 2.08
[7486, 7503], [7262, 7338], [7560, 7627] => 4.21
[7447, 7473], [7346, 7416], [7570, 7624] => 4.30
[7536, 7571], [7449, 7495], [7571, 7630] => 4.98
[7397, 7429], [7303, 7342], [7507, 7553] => 1.17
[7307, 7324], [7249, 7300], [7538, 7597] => 0.66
